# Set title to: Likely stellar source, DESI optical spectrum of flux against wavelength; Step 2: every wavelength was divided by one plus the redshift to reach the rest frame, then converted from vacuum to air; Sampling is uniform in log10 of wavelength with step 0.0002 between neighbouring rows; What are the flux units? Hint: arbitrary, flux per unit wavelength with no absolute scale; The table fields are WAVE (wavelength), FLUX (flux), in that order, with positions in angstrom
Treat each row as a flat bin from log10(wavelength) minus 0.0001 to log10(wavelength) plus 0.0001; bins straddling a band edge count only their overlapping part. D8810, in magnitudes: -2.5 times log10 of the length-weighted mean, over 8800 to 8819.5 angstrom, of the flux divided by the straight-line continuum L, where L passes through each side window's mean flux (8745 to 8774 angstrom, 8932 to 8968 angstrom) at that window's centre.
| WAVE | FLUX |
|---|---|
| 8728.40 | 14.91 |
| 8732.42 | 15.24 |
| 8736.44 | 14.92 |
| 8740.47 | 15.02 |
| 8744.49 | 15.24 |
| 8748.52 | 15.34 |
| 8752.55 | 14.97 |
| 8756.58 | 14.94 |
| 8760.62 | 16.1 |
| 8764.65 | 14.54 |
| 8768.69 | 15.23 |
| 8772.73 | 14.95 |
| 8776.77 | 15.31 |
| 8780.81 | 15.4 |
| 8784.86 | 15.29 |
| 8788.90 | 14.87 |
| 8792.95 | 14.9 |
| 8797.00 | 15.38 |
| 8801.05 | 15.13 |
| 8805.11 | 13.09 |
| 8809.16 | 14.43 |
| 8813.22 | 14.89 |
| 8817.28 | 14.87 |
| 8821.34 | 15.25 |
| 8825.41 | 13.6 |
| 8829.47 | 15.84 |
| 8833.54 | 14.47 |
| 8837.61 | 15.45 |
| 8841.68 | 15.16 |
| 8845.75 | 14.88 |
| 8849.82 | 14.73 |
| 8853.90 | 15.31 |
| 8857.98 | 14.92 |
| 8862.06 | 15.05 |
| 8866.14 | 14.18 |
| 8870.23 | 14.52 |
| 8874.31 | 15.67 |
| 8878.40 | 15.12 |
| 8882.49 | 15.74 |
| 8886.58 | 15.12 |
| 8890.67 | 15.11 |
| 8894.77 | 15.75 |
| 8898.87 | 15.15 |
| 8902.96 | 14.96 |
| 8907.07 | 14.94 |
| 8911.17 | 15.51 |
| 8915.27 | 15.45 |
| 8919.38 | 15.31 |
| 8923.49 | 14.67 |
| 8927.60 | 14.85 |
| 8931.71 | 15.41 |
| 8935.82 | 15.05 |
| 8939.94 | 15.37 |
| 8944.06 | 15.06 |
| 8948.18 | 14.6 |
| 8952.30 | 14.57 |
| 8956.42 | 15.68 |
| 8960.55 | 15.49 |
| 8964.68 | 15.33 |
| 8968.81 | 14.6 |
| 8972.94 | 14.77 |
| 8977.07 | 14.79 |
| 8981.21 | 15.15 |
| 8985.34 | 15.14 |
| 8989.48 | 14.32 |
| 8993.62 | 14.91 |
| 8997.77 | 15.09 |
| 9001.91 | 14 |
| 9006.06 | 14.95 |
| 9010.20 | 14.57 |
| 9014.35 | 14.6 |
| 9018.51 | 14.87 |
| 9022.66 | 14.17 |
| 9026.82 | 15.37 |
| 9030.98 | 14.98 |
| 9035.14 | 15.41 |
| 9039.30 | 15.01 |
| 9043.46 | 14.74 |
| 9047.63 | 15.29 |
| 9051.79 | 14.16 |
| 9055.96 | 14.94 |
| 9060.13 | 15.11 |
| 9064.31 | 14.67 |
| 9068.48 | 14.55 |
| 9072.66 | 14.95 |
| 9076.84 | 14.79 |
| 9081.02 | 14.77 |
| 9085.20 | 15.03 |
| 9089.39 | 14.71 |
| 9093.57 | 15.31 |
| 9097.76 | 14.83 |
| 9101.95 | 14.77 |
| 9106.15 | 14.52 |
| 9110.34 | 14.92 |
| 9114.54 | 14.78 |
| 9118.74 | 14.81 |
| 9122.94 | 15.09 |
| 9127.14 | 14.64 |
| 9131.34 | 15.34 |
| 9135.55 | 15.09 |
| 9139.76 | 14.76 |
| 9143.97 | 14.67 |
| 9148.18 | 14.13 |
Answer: 0.05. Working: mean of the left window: 15.2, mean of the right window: 15.1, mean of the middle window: 14.5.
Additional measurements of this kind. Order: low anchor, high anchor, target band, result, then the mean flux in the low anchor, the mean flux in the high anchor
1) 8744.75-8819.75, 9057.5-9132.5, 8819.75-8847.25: 0.00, 15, 14.9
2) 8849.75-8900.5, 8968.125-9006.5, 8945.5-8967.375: -0.02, 15.1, 14.8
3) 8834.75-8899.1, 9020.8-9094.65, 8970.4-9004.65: 0.01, 15.1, 14.9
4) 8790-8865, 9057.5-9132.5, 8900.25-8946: -0.02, 14.8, 14.9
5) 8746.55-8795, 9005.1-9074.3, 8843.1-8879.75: 0.01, 15.2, 14.8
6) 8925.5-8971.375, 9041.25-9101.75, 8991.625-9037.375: 0.01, 15.1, 14.8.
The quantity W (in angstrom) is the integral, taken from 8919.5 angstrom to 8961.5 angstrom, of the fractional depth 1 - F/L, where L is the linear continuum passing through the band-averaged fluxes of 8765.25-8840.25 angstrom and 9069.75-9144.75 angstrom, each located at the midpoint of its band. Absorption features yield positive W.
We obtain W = -0.5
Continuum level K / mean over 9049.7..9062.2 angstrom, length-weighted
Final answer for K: 14.7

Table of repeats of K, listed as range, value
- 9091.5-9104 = 15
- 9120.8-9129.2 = 14.9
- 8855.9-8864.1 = 15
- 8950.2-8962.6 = 15.2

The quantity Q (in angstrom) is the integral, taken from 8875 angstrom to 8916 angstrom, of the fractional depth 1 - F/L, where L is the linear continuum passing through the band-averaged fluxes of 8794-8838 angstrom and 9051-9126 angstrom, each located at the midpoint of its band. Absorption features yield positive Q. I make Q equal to -1.5 angstrom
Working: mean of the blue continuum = 14.7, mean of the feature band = 15.3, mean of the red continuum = 14.8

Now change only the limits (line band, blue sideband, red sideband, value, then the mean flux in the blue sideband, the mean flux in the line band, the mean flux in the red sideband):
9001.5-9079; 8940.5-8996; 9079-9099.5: 0.69 angstrom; 15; 14.8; 14.9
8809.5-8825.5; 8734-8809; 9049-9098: 0.25 angstrom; 15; 14.7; 14.8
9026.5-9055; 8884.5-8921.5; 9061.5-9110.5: -0.08 angstrom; 15.3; 15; 14.8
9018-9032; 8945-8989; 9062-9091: 0.04 angstrom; 15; 14.8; 14.8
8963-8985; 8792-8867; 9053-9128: -0.16 angstrom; 14.8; 14.9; 14.8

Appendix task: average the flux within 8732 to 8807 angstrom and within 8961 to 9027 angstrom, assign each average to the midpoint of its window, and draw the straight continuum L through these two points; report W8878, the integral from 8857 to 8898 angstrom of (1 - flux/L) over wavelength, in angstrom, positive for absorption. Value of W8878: -0.6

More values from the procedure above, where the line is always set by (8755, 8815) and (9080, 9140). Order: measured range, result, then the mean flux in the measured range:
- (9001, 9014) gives 0.3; 14.6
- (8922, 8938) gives -0.1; 15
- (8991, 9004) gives 0.2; 14.6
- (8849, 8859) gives -0.1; 15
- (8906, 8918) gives -0.3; 15.3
